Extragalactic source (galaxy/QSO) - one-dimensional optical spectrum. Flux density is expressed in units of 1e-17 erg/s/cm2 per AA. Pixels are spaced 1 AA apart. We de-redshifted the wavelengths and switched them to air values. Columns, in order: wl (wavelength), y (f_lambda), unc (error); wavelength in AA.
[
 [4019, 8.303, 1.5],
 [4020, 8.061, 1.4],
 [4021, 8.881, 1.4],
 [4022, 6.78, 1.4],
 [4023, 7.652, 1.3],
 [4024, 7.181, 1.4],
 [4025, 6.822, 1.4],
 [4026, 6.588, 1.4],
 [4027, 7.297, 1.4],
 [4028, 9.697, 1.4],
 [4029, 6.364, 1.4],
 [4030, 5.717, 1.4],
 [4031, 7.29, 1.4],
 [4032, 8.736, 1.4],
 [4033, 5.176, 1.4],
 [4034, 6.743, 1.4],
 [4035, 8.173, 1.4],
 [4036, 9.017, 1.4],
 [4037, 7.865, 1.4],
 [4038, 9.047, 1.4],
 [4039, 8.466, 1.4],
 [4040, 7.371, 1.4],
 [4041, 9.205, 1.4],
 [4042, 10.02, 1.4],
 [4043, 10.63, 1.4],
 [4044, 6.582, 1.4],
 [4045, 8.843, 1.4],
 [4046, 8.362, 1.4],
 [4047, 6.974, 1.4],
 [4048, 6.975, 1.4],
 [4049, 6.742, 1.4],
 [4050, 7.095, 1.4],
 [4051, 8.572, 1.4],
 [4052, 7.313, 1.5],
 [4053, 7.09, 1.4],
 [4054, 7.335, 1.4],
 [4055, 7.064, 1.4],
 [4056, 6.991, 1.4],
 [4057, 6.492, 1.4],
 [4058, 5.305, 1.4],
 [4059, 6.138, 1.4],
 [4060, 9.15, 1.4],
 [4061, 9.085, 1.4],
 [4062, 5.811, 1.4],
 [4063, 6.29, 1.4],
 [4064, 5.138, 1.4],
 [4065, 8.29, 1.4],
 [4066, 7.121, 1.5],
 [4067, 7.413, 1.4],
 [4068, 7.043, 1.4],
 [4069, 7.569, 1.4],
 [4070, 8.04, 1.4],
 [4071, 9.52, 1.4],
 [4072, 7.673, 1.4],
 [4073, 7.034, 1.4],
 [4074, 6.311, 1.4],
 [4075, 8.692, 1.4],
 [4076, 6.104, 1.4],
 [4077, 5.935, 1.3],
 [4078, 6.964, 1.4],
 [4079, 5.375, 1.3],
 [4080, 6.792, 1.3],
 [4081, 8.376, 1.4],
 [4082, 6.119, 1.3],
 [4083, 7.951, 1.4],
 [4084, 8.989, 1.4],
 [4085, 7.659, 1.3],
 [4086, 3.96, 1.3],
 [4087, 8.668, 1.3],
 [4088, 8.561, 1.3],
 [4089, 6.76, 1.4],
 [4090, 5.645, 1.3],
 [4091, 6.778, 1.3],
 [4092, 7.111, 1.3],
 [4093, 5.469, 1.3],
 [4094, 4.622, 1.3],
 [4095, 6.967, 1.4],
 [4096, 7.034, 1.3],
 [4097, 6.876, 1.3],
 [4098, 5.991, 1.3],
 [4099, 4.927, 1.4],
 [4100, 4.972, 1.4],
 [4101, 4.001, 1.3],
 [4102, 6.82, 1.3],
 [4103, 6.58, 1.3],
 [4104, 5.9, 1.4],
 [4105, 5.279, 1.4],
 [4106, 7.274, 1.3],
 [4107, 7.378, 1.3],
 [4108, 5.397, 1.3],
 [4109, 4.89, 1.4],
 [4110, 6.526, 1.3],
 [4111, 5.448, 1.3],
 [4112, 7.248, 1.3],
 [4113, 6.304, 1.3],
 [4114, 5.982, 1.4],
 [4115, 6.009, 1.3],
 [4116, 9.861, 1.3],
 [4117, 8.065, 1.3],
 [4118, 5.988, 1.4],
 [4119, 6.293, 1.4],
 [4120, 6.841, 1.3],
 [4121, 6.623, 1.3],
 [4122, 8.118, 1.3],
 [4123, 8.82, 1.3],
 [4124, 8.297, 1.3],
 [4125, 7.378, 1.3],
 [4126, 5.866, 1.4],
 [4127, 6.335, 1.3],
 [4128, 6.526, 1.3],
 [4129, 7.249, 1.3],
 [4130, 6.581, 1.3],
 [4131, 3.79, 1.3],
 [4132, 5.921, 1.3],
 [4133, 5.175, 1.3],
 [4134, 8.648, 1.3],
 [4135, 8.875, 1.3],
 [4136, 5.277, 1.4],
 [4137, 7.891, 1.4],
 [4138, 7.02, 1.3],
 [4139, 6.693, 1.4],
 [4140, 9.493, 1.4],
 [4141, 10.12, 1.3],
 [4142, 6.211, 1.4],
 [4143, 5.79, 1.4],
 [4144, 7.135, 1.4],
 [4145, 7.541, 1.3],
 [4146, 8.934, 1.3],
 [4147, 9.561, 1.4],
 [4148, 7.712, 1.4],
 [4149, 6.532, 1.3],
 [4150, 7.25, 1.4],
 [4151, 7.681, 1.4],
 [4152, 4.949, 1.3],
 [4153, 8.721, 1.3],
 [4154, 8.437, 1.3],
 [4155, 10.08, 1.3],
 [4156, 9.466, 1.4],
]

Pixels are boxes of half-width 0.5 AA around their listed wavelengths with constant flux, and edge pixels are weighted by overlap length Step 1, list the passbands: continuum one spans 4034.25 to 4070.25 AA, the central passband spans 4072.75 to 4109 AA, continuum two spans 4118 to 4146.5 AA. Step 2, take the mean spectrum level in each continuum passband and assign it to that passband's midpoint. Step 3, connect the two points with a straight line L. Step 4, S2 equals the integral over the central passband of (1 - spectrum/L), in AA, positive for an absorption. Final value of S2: 4.2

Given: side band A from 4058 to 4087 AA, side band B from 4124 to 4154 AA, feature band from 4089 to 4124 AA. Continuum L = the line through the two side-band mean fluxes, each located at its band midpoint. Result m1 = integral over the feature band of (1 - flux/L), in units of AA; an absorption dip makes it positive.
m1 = 3.5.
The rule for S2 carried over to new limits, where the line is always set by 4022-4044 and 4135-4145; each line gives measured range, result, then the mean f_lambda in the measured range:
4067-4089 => 1.0 AA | 7.29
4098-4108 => 2.2 AA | 5.88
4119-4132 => 1.1 AA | 6.81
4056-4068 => 1.2 AA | 6.94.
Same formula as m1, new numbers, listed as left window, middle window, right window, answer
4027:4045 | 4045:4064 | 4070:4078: 1.3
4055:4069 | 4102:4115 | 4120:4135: 1.3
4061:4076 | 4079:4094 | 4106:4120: 0.2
